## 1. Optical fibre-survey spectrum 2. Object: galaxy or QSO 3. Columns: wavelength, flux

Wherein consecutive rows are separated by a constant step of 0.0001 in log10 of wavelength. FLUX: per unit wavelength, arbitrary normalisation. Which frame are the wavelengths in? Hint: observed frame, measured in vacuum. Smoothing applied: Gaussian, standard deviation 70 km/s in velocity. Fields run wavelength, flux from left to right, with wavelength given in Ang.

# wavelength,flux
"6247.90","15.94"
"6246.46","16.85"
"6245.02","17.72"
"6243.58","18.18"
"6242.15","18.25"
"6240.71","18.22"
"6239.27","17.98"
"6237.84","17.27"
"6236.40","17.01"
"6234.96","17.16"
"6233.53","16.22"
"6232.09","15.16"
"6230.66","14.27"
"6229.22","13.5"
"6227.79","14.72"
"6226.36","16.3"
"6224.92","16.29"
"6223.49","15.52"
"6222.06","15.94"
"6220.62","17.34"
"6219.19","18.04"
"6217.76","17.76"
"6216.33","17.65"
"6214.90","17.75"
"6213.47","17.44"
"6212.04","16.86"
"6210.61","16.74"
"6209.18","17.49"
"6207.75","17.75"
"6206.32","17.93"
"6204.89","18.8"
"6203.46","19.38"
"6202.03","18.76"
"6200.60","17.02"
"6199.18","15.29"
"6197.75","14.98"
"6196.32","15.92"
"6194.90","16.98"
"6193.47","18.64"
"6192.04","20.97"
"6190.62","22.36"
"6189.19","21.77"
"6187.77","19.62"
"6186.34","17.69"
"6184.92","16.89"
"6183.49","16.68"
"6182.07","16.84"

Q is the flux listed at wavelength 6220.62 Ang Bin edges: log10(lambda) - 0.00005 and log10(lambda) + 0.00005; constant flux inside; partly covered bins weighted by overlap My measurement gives 17.34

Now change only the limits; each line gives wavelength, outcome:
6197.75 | 14.98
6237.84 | 17.27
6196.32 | 15.92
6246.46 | 16.85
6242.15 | 18.25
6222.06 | 15.94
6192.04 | 20.97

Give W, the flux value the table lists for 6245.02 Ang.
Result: 17.72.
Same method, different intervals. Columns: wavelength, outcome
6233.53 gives 16.22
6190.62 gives 22.36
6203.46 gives 19.38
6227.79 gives 14.72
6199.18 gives 15.29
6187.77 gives 19.62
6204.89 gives 18.8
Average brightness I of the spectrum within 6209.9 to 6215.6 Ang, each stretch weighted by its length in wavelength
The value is 17.2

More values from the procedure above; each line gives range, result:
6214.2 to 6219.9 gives 17.8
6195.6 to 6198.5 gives 15.5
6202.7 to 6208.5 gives 18.4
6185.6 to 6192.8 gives 20.5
